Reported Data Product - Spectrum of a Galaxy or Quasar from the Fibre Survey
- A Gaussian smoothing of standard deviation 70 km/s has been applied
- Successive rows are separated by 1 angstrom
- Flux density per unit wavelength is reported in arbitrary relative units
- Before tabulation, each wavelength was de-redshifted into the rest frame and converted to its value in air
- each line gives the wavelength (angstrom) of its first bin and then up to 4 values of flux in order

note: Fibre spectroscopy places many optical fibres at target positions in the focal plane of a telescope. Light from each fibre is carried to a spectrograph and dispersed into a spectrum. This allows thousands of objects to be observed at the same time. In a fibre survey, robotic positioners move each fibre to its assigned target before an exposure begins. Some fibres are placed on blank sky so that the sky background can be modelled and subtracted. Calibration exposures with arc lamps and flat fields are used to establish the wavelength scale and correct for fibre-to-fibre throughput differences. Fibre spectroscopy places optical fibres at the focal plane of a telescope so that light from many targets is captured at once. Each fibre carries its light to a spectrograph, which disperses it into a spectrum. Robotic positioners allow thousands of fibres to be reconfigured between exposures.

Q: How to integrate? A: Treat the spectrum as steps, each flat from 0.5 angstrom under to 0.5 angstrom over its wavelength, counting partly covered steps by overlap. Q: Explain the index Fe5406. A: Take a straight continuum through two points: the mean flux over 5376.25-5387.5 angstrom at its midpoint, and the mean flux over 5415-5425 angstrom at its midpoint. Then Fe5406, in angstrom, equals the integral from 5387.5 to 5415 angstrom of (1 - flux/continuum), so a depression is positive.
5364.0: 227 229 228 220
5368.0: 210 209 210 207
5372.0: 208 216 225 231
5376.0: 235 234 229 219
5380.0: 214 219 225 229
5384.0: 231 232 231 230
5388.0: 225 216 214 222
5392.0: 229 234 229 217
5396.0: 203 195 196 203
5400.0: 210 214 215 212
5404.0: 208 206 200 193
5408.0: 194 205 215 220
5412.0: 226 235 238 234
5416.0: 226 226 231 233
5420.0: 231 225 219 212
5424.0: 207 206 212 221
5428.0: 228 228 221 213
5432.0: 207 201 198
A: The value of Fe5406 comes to 1.3 angstrom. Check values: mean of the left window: 227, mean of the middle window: 214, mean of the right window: 223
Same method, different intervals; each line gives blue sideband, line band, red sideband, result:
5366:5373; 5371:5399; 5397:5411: -1.6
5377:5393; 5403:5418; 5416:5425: 0.4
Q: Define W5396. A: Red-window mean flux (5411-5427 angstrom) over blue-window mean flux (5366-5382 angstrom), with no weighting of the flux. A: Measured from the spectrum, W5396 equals 1.0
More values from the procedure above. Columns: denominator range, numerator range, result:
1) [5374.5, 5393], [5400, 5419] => 0.96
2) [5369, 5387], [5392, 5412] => 0.94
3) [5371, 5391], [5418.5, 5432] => 0.98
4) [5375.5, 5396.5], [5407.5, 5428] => 0.98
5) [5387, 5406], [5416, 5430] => 1.04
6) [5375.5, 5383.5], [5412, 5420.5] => 1.03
